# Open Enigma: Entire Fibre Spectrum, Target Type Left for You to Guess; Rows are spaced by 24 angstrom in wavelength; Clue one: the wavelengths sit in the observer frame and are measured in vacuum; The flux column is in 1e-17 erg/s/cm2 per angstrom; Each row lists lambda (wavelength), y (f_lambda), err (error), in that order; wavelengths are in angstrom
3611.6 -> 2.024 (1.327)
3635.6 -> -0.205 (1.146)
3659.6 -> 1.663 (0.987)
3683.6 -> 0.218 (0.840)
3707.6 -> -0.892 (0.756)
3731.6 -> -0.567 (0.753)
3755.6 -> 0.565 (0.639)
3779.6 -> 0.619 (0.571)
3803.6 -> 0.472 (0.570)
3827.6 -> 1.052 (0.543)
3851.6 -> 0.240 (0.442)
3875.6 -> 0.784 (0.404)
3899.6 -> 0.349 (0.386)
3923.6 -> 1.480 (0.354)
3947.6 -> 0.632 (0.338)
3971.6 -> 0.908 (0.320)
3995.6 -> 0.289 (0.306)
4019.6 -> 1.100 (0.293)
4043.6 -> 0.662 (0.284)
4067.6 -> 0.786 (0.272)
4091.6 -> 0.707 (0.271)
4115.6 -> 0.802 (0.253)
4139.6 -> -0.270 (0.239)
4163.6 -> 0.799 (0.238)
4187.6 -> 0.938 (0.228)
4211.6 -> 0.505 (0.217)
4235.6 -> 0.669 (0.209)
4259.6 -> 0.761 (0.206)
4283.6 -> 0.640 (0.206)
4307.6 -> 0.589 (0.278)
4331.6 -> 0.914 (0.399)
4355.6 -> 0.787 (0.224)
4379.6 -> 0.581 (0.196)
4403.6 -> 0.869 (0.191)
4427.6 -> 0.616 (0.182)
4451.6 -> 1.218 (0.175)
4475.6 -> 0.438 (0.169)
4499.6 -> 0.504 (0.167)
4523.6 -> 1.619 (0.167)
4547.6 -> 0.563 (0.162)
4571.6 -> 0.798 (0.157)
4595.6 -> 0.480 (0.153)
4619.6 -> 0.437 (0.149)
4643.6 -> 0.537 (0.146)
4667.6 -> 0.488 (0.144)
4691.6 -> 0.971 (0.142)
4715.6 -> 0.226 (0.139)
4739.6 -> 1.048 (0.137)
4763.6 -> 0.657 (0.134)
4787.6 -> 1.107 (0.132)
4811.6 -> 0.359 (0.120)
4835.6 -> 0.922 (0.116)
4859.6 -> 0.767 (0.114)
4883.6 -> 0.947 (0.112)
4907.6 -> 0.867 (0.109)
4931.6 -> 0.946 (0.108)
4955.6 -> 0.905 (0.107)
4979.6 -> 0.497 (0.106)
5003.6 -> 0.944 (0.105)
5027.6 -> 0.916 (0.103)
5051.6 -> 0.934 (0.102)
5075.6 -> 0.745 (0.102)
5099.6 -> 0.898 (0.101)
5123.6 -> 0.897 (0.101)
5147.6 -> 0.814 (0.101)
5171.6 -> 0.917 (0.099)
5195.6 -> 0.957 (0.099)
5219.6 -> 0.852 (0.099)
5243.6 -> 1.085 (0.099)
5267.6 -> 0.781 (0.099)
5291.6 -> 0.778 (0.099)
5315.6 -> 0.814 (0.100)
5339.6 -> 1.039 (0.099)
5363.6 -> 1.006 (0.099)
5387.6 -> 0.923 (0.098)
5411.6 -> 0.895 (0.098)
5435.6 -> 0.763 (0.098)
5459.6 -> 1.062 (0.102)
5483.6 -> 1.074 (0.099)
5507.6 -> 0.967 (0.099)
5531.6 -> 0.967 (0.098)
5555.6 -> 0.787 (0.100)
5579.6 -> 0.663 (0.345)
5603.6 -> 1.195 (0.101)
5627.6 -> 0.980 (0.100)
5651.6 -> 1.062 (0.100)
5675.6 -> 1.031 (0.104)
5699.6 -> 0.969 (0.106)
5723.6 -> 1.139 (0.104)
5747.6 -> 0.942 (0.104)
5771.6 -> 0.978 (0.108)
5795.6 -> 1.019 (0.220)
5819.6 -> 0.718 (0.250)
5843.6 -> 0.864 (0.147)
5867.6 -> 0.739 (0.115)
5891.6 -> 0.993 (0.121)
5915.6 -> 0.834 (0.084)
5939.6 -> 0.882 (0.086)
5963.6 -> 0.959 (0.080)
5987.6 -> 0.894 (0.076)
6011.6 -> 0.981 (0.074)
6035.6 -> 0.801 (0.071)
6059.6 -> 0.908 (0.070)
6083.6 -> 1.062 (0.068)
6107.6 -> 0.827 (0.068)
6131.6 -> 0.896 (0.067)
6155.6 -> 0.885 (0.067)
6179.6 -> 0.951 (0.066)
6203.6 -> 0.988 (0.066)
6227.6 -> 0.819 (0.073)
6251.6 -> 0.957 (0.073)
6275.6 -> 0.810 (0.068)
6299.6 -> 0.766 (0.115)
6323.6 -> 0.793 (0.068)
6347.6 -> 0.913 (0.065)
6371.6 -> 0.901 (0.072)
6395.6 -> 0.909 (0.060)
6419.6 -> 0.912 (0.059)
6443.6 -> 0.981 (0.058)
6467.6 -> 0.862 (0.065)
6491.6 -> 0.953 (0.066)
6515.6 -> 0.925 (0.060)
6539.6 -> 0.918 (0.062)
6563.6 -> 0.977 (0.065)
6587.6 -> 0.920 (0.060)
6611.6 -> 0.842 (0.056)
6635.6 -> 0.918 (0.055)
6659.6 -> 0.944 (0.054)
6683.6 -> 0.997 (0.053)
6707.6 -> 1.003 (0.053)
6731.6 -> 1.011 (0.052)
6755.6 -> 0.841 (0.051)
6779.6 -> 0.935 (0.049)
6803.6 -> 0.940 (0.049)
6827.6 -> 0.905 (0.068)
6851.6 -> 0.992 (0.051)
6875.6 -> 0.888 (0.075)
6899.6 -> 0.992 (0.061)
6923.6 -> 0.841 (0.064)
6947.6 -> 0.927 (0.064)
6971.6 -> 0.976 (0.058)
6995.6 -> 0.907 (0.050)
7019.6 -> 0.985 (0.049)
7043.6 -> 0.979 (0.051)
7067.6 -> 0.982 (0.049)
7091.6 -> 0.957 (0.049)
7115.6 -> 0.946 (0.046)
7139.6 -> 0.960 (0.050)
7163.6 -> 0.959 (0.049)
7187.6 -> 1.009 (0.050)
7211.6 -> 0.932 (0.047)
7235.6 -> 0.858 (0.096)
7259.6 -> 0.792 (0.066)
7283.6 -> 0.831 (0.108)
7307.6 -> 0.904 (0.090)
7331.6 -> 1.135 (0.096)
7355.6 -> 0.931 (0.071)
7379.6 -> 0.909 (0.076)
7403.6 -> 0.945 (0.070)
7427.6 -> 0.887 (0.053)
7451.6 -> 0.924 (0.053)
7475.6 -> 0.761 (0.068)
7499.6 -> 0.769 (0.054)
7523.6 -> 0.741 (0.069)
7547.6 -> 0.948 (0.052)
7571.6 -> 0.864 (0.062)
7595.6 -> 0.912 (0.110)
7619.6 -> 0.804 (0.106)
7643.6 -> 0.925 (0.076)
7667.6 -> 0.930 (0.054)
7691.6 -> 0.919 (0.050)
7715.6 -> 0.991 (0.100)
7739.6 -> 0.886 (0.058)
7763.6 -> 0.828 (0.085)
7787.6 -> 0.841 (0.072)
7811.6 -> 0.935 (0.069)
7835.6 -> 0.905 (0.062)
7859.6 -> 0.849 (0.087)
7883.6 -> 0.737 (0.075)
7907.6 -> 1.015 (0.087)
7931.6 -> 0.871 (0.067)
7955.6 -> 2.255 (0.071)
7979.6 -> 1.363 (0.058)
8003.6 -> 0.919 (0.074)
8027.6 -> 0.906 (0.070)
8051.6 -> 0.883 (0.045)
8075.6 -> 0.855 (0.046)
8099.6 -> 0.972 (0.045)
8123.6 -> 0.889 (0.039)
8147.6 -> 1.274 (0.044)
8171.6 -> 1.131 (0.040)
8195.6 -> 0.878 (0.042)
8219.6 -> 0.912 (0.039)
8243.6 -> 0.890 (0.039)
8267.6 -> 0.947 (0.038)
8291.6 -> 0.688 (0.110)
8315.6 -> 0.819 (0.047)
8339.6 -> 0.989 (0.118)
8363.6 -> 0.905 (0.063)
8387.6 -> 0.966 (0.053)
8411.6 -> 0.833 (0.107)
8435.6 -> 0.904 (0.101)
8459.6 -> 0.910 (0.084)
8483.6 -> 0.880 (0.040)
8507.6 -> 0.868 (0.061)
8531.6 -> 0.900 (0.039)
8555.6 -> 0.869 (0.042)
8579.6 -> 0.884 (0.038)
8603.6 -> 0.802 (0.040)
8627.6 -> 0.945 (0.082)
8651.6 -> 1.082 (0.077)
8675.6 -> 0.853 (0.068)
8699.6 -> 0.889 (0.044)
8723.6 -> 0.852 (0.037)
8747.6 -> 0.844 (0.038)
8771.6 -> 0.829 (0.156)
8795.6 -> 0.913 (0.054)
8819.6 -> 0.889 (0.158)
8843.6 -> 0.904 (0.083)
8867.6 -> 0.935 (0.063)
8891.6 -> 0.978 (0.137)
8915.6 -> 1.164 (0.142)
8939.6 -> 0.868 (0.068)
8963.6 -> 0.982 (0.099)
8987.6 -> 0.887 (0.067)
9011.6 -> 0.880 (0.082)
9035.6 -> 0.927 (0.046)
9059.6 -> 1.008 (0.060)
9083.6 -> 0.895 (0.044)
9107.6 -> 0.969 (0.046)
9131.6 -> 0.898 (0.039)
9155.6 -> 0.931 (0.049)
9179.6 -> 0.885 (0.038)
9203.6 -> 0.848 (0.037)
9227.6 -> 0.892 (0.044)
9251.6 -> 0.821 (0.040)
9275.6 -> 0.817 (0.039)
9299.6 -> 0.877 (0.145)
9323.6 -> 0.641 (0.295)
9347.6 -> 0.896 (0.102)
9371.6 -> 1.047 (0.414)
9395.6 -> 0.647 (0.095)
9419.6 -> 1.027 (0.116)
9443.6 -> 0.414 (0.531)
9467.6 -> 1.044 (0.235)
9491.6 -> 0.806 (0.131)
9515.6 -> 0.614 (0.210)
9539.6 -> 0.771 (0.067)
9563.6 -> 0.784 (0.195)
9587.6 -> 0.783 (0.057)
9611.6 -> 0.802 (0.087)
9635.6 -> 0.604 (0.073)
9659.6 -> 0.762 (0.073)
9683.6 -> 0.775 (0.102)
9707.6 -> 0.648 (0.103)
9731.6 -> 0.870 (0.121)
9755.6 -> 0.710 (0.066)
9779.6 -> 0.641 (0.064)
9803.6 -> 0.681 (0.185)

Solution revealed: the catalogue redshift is 0.21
